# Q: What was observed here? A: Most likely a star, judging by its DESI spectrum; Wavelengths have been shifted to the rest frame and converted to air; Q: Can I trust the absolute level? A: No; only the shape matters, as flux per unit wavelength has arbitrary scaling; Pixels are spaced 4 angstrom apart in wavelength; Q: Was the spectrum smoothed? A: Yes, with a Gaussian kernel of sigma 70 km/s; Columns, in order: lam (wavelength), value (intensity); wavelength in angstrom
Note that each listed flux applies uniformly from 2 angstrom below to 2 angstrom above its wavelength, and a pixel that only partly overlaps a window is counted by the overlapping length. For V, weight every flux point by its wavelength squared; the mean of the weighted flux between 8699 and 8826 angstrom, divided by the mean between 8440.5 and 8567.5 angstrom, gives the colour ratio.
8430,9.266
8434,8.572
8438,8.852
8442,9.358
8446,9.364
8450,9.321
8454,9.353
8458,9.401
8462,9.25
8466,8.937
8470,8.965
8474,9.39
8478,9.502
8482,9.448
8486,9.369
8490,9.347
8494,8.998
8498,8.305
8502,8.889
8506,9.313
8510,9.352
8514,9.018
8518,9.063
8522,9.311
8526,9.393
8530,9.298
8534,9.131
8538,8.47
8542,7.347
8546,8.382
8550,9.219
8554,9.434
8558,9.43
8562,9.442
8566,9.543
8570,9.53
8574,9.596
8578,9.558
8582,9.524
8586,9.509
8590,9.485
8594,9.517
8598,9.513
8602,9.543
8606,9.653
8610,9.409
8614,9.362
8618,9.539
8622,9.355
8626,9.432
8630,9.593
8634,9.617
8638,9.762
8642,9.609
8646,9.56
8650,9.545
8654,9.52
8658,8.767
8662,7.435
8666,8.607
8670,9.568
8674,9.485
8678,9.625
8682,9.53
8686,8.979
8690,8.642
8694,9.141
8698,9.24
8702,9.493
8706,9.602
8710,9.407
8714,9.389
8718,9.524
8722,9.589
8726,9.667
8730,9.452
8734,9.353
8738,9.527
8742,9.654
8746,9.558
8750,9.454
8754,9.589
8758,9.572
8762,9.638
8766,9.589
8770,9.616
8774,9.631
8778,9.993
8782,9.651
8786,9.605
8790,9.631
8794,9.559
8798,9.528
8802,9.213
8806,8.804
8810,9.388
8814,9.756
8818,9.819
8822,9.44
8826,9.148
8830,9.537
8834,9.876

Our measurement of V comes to 1.11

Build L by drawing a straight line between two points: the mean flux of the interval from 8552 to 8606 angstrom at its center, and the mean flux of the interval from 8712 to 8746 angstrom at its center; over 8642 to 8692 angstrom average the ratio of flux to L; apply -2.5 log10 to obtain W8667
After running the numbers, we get 0.05 mag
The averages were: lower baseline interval 9.51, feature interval 9.13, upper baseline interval 9.52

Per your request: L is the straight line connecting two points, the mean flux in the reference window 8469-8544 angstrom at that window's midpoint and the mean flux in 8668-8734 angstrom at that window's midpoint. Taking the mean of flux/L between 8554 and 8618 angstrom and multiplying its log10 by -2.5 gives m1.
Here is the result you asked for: -0.04 mag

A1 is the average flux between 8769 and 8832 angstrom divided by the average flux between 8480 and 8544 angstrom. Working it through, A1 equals 1.1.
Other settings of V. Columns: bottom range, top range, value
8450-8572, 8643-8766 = 1.07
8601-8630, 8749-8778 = 1.05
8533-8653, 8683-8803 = 1.05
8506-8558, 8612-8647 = 1.09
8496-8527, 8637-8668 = 1.03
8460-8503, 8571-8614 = 1.07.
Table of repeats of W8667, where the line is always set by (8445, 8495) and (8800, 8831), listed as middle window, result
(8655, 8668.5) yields 0.11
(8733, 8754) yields -0.02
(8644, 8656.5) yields -0.02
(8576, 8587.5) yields -0.02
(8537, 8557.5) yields 0.08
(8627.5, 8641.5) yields -0.04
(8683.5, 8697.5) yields 0.04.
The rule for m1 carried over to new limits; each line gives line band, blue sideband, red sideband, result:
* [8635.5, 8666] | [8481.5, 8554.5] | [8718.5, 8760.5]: 0.02 mag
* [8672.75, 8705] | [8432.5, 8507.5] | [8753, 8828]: 0.02 mag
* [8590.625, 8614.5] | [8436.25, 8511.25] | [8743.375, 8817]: -0.02 mag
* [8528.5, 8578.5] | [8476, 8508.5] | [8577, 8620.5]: 0.03 mag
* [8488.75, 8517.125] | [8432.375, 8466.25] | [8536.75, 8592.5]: 0.02 mag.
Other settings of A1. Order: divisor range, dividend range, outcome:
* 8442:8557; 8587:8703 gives 1.03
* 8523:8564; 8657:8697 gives 1.00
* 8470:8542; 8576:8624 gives 1.04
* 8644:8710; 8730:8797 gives 1.05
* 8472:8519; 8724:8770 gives 1.04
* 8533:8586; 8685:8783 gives 1.04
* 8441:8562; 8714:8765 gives 1.05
